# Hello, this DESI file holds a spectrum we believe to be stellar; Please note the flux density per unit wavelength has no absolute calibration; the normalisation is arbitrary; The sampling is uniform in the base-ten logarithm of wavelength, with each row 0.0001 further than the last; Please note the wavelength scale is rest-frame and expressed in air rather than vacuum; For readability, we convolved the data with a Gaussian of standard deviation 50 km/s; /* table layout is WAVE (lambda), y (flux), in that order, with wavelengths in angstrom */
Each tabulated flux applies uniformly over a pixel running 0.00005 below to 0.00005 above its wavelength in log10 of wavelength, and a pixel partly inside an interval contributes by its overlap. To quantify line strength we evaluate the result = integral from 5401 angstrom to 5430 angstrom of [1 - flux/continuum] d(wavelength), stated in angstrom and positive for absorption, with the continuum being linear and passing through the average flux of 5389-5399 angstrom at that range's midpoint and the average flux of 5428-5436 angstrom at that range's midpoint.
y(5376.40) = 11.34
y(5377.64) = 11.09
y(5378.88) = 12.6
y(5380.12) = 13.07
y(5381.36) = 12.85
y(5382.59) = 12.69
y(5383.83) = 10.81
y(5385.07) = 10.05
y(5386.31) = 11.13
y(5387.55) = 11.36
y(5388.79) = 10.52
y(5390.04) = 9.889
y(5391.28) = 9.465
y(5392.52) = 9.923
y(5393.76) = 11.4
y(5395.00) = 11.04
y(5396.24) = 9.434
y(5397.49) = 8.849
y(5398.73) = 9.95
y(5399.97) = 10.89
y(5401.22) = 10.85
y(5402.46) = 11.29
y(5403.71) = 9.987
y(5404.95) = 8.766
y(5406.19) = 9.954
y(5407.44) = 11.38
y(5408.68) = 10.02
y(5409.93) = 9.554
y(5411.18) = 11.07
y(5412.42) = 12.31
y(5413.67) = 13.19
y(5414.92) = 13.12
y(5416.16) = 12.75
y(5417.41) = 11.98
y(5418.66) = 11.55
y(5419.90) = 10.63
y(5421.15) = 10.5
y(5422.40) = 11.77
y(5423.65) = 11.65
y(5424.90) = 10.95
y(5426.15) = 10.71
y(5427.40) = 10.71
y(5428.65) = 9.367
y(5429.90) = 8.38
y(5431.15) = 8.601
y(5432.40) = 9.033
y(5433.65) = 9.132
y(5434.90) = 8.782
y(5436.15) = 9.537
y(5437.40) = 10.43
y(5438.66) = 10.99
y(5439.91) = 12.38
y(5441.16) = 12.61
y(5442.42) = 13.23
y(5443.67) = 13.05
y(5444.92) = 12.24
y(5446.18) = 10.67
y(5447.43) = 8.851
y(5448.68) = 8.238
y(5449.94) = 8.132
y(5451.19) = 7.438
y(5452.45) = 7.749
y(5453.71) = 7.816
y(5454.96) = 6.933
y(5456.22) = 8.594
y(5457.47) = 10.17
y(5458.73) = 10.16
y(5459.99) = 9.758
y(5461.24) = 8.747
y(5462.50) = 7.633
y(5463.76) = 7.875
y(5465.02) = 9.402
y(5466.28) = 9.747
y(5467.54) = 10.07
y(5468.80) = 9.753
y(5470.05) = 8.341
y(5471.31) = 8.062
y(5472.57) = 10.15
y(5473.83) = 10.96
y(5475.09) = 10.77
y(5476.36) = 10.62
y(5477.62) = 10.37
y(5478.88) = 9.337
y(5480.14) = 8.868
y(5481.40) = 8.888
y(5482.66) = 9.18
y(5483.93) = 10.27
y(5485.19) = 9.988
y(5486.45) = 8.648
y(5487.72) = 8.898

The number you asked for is -4.90 angstrom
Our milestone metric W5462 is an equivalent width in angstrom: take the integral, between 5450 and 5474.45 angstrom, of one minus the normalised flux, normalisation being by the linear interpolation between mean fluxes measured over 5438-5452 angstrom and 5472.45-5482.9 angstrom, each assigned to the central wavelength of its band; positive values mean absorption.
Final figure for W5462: 3.3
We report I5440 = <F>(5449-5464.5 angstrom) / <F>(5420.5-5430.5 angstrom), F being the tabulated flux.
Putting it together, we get 0.80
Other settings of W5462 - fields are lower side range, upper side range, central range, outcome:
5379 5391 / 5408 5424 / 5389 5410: 2.3 angstrom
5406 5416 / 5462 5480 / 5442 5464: 1.8 angstrom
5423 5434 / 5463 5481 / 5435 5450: -1.7 angstrom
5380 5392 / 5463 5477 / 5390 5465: 1.2 angstrom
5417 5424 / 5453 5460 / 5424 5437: 1.3 angstrom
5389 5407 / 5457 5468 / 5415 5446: -3.9 angstrom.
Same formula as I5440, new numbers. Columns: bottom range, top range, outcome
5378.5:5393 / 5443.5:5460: 0.82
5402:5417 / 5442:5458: 0.85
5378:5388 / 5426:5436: 0.79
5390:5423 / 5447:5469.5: 0.81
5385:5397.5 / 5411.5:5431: 1.09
